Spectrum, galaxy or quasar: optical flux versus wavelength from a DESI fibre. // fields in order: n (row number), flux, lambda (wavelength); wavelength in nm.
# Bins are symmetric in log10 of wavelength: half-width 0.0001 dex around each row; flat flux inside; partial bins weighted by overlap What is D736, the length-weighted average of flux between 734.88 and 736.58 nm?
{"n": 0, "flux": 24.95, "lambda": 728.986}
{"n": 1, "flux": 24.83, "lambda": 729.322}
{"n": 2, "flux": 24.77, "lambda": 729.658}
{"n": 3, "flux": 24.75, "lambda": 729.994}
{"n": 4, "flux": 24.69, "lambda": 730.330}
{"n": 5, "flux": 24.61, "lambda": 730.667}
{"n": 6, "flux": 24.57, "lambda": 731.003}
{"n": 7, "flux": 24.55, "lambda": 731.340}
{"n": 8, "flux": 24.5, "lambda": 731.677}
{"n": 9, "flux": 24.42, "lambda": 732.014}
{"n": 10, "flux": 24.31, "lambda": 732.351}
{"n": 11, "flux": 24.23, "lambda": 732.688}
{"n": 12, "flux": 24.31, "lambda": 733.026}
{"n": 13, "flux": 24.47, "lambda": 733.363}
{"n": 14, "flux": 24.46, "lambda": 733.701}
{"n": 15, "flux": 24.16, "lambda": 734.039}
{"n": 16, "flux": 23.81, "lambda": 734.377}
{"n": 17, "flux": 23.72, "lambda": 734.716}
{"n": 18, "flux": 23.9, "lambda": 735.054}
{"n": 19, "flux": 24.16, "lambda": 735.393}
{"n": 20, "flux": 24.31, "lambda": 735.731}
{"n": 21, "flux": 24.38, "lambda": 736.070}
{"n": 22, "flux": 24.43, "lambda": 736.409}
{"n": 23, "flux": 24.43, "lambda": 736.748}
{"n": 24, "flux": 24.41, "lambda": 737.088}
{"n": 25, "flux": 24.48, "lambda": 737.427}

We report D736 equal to 24.2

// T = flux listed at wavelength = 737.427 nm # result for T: 24.48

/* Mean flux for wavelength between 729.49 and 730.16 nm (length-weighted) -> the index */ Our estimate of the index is 24.8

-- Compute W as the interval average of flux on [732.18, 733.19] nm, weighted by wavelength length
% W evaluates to 24.3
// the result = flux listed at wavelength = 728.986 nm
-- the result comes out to 24.95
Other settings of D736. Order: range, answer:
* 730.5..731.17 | 24.6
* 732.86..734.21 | 24.4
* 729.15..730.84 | 24.7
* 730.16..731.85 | 24.6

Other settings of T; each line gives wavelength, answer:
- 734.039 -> 24.16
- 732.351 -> 24.31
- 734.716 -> 23.72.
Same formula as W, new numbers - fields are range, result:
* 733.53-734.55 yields 24.1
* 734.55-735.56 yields 23.9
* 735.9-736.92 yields 24.4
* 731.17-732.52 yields 24.4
